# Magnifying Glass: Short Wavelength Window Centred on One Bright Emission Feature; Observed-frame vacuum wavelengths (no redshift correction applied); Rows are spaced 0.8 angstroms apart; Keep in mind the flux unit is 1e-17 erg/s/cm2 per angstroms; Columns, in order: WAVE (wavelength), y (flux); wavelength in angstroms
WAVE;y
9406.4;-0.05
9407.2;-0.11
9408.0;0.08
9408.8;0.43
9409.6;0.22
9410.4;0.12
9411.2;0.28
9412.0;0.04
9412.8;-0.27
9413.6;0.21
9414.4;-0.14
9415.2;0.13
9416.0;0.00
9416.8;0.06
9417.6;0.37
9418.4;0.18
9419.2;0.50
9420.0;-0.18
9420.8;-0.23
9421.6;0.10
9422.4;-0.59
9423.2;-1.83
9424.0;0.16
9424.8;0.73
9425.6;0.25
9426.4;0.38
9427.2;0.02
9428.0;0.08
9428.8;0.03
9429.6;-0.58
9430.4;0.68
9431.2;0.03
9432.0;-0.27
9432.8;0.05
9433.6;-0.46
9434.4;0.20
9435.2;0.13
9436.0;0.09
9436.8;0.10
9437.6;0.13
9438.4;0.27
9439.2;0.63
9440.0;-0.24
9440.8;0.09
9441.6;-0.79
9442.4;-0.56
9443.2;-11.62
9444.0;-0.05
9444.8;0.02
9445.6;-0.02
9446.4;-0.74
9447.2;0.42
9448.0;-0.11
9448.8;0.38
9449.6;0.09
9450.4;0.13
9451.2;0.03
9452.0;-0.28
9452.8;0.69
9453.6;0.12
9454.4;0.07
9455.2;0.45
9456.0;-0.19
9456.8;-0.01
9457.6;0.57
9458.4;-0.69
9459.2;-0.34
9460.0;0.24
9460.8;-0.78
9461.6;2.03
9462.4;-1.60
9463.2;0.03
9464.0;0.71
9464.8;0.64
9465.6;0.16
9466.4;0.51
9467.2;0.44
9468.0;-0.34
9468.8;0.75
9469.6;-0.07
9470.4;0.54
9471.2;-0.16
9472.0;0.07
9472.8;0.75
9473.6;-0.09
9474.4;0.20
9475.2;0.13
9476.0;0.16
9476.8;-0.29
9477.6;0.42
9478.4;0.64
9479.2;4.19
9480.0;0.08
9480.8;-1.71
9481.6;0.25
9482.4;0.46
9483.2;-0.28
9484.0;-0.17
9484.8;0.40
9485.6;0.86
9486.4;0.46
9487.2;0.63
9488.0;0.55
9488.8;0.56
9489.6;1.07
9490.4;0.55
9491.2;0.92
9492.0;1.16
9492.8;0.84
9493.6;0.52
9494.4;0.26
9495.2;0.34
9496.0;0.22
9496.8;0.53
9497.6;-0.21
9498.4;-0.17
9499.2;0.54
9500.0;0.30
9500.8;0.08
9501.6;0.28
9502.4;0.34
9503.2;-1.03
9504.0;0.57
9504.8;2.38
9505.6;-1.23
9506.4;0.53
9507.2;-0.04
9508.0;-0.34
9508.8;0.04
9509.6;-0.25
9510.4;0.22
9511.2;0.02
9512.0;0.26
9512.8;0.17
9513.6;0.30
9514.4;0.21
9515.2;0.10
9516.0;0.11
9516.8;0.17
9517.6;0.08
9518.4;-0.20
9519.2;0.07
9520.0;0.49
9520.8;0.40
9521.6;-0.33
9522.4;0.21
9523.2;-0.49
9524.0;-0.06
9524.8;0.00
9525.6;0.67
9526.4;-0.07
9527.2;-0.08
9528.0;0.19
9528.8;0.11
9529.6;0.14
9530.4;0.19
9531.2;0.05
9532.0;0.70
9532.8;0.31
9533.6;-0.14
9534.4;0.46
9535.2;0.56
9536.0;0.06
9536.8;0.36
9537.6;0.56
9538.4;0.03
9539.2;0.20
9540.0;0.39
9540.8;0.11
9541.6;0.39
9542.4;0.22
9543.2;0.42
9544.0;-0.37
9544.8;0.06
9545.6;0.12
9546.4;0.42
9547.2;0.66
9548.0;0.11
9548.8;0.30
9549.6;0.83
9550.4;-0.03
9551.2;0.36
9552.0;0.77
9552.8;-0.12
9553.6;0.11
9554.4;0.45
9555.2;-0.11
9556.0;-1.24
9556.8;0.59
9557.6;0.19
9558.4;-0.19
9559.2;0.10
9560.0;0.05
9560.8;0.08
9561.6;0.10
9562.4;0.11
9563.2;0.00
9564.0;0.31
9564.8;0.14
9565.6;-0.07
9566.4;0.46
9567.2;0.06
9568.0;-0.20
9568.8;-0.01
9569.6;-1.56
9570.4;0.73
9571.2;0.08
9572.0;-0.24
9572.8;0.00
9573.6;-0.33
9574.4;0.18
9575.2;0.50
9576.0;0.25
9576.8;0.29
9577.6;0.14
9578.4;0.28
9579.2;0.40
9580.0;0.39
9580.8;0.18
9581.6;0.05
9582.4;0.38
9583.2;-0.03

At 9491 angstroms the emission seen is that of [O III]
